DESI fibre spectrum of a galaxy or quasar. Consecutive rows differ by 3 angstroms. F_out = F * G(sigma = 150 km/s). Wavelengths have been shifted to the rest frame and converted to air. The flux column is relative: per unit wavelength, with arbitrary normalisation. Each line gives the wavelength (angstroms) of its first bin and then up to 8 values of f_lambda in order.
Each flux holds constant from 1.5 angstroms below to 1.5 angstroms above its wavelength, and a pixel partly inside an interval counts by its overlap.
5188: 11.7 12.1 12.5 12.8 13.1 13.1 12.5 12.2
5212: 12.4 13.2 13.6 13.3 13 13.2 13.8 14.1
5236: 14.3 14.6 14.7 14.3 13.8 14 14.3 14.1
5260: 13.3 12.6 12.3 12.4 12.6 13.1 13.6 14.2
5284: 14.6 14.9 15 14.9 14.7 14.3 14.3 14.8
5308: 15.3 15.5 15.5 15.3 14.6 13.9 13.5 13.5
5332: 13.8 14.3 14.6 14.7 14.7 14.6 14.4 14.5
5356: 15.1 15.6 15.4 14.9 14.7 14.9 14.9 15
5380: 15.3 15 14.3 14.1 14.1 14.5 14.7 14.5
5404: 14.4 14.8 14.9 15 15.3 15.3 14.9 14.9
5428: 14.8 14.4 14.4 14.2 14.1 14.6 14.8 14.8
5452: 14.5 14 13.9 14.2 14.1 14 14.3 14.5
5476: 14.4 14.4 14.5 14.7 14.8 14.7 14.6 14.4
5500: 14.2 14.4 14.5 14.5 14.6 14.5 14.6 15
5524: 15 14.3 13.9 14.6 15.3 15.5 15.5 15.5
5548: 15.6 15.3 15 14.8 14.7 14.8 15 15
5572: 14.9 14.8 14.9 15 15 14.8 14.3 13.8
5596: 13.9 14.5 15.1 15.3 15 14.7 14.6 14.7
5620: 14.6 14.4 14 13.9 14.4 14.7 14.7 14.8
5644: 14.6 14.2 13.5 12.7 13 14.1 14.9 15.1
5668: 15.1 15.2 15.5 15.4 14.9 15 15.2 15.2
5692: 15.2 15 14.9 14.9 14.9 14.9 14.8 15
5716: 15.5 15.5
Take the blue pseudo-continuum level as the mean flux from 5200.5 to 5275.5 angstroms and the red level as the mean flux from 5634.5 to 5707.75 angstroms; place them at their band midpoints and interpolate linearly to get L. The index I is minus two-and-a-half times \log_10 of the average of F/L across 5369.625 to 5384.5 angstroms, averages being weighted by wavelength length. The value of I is -0.09 mag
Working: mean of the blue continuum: 13.4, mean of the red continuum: 14.7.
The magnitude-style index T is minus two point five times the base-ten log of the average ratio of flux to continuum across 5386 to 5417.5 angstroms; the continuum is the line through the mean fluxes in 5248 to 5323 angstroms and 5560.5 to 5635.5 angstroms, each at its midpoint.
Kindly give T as -0.02 mag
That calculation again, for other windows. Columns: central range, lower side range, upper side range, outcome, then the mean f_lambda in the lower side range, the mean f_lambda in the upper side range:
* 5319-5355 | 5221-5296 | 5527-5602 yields -0.01 mag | 13.8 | 14.8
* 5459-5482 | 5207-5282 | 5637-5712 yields -0.01 mag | 13.5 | 14.7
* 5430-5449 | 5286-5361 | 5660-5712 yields 0.02 mag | 14.7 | 15.1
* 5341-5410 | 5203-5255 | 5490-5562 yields -0.04 mag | 13.6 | 14.8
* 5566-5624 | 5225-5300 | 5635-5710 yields -0.01 mag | 13.9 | 14.7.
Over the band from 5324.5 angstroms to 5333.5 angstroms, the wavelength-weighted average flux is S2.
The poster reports 13.6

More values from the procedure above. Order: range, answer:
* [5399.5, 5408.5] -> 14.6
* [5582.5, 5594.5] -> 14.5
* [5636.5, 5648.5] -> 14.6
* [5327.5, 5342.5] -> 14.2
